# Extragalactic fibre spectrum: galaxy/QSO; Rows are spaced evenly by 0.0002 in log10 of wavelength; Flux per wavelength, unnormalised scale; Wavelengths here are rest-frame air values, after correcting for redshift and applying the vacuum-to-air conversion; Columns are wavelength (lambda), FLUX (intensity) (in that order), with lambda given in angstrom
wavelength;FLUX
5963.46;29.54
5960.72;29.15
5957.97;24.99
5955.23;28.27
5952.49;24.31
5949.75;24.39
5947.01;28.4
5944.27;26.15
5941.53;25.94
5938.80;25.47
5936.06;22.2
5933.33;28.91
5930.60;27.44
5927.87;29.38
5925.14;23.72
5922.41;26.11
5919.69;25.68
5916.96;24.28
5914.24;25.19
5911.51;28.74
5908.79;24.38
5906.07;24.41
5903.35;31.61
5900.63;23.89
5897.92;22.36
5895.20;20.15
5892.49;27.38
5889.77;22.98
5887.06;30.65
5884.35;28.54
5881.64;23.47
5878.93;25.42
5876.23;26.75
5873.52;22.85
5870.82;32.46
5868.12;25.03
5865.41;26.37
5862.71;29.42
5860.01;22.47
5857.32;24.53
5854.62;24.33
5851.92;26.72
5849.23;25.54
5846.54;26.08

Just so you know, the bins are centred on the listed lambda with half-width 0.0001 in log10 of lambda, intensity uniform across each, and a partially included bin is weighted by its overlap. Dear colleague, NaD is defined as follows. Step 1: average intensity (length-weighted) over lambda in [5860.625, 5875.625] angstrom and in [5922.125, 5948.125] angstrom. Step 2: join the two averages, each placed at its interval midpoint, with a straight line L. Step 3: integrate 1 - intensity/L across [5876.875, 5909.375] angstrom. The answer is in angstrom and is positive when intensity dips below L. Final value 1.5 angstrom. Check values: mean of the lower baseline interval 27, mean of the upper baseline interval 26.4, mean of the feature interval 25.5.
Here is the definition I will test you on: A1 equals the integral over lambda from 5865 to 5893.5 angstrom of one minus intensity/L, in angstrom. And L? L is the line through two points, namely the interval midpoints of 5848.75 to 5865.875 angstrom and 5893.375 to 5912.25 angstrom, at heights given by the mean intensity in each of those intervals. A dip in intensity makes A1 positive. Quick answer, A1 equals -1.4 angstrom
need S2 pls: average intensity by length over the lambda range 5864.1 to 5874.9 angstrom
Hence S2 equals 26.7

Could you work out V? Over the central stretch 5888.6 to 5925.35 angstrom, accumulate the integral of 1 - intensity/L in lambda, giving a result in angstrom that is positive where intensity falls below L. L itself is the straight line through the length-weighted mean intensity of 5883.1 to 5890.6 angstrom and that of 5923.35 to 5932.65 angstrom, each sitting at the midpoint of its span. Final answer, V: 3.0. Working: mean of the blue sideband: 27.7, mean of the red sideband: 27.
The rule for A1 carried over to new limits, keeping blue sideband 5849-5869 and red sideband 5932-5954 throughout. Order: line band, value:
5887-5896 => 0.3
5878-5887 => -0.3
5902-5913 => -0.7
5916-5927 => 0.2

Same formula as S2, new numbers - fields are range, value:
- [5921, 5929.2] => 26.4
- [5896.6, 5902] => 23.2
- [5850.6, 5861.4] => 24.5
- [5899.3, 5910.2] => 26.1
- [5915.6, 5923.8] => 25.4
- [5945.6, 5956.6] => 26.3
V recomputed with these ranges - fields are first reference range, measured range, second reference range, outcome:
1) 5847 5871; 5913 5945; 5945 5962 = 0.7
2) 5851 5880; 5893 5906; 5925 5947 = 0.8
